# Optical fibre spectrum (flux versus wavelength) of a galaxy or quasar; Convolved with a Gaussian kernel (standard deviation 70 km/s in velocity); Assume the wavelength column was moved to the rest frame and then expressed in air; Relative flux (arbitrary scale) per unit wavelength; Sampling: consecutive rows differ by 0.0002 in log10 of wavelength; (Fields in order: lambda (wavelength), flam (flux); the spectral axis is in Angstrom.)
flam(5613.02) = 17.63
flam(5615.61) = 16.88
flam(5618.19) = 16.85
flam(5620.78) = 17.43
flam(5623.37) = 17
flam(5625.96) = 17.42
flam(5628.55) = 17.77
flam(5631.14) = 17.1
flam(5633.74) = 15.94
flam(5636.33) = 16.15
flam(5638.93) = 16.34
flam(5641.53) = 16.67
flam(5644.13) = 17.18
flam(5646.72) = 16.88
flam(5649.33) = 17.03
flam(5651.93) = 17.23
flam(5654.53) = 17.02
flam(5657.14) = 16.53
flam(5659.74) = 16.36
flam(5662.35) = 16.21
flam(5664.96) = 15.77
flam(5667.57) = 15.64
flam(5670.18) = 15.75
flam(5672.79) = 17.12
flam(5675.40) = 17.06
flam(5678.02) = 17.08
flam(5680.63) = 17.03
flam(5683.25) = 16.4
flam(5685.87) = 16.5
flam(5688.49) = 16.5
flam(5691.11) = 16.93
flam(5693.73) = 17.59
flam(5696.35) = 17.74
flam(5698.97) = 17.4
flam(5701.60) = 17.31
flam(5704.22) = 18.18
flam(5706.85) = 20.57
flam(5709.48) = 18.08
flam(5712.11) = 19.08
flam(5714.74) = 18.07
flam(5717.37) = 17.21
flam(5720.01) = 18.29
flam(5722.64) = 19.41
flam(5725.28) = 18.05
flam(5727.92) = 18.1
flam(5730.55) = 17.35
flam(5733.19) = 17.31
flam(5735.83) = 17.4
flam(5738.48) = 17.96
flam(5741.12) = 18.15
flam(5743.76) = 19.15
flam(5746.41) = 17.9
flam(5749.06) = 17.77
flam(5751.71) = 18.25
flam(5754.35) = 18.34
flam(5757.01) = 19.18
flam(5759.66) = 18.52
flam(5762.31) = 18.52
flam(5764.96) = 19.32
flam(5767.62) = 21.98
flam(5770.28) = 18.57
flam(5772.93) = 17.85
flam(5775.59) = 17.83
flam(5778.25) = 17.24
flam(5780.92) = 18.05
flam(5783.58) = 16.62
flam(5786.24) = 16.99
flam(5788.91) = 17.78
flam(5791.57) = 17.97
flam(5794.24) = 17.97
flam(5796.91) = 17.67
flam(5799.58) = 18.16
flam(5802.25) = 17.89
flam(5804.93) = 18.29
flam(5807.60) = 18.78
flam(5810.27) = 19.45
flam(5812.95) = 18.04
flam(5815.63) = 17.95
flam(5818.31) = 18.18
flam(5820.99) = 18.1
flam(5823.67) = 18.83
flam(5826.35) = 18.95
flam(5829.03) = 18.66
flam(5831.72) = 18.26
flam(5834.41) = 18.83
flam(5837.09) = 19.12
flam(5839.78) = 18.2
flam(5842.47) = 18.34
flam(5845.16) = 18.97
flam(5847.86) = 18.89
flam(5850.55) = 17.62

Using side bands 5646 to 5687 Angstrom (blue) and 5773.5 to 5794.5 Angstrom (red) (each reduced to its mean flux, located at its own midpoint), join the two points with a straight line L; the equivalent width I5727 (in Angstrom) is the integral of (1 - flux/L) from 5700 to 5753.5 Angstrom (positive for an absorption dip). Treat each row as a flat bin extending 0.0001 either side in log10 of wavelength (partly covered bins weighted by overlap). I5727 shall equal -3.4 Angstrom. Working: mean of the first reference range 16.6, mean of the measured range 18.2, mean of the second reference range 17.5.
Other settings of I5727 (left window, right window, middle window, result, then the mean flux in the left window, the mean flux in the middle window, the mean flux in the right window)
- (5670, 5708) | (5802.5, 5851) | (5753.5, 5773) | -1.3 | 17.3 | 19.1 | 18.5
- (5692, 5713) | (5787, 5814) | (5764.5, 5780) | -0.5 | 18.2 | 18.7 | 18.2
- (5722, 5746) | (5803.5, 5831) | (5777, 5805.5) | 1.1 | 18.1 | 17.7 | 18.5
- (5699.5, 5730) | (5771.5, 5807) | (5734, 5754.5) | 0.0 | 18.3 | 18.1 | 17.7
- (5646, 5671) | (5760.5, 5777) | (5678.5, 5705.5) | 0.1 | 16.4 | 17.2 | 19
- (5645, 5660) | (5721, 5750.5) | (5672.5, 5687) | 0.4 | 16.9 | 16.8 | 18.1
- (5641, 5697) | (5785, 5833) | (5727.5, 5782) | -2.1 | 16.7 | 18.3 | 18.2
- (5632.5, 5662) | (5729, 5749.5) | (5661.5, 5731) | -0.5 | 16.7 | 17.4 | 17.9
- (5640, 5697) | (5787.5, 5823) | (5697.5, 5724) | -1.8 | 16.7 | 18.4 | 18.2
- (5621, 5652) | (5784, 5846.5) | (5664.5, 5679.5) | 0.6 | 16.9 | 16.5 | 18.3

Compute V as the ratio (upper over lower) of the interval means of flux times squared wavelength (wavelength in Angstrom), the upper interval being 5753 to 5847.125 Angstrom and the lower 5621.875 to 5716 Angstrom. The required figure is 1.13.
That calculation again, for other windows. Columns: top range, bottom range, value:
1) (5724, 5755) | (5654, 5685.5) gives 1.12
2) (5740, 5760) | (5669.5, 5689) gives 1.13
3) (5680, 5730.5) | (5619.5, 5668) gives 1.09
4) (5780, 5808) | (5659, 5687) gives 1.13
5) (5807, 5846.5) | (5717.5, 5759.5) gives 1.05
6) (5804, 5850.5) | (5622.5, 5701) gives 1.17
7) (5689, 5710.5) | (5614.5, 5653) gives 1.08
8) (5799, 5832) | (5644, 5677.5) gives 1.17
